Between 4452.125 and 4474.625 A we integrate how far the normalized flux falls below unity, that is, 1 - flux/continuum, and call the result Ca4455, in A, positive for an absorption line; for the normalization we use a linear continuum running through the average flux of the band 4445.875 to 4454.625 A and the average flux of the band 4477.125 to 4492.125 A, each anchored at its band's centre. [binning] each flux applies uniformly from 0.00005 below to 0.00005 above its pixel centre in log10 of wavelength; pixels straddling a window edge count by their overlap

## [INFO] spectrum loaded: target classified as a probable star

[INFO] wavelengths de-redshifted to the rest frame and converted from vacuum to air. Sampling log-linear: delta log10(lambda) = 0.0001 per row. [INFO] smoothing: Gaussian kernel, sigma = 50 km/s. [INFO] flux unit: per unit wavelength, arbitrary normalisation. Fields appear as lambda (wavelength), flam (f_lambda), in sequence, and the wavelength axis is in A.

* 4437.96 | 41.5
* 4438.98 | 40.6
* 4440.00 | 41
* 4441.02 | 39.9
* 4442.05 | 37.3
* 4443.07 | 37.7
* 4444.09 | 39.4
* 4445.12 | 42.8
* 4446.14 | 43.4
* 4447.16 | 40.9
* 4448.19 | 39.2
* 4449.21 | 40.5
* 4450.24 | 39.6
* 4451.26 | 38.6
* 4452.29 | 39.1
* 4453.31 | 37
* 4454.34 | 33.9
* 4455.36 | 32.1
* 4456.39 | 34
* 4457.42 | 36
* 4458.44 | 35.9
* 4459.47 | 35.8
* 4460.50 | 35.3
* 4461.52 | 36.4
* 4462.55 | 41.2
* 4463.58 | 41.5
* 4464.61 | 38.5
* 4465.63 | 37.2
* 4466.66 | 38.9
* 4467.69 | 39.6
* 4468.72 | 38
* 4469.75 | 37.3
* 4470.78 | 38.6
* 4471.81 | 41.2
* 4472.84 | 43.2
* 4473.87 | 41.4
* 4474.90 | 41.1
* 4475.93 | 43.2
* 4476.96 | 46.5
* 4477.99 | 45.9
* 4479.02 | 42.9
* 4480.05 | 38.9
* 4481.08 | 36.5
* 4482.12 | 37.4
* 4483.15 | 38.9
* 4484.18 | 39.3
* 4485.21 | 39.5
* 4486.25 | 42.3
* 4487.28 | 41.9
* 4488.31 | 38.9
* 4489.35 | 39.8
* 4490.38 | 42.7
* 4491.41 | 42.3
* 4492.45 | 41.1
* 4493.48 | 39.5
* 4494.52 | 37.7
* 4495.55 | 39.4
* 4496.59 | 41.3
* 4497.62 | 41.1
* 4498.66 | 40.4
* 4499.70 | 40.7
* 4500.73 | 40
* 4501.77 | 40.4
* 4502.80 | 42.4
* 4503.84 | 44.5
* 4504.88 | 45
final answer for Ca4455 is 1.07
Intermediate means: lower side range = 39.1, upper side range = 40.7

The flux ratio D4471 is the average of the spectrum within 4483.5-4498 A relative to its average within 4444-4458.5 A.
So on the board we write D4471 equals 1.06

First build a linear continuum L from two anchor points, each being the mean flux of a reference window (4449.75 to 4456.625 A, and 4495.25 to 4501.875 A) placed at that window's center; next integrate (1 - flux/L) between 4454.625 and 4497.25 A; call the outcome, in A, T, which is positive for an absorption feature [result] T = -1.1 A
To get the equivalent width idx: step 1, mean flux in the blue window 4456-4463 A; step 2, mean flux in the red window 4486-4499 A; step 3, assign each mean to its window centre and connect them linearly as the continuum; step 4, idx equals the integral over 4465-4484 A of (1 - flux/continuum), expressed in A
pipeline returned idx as -1.01 A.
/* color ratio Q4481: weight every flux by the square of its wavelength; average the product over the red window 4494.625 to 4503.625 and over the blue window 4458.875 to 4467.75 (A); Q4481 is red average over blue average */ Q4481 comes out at 1.1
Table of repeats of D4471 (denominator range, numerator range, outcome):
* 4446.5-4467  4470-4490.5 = 1.09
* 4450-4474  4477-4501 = 1.07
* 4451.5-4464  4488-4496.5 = 1.10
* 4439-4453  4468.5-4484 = 1.02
